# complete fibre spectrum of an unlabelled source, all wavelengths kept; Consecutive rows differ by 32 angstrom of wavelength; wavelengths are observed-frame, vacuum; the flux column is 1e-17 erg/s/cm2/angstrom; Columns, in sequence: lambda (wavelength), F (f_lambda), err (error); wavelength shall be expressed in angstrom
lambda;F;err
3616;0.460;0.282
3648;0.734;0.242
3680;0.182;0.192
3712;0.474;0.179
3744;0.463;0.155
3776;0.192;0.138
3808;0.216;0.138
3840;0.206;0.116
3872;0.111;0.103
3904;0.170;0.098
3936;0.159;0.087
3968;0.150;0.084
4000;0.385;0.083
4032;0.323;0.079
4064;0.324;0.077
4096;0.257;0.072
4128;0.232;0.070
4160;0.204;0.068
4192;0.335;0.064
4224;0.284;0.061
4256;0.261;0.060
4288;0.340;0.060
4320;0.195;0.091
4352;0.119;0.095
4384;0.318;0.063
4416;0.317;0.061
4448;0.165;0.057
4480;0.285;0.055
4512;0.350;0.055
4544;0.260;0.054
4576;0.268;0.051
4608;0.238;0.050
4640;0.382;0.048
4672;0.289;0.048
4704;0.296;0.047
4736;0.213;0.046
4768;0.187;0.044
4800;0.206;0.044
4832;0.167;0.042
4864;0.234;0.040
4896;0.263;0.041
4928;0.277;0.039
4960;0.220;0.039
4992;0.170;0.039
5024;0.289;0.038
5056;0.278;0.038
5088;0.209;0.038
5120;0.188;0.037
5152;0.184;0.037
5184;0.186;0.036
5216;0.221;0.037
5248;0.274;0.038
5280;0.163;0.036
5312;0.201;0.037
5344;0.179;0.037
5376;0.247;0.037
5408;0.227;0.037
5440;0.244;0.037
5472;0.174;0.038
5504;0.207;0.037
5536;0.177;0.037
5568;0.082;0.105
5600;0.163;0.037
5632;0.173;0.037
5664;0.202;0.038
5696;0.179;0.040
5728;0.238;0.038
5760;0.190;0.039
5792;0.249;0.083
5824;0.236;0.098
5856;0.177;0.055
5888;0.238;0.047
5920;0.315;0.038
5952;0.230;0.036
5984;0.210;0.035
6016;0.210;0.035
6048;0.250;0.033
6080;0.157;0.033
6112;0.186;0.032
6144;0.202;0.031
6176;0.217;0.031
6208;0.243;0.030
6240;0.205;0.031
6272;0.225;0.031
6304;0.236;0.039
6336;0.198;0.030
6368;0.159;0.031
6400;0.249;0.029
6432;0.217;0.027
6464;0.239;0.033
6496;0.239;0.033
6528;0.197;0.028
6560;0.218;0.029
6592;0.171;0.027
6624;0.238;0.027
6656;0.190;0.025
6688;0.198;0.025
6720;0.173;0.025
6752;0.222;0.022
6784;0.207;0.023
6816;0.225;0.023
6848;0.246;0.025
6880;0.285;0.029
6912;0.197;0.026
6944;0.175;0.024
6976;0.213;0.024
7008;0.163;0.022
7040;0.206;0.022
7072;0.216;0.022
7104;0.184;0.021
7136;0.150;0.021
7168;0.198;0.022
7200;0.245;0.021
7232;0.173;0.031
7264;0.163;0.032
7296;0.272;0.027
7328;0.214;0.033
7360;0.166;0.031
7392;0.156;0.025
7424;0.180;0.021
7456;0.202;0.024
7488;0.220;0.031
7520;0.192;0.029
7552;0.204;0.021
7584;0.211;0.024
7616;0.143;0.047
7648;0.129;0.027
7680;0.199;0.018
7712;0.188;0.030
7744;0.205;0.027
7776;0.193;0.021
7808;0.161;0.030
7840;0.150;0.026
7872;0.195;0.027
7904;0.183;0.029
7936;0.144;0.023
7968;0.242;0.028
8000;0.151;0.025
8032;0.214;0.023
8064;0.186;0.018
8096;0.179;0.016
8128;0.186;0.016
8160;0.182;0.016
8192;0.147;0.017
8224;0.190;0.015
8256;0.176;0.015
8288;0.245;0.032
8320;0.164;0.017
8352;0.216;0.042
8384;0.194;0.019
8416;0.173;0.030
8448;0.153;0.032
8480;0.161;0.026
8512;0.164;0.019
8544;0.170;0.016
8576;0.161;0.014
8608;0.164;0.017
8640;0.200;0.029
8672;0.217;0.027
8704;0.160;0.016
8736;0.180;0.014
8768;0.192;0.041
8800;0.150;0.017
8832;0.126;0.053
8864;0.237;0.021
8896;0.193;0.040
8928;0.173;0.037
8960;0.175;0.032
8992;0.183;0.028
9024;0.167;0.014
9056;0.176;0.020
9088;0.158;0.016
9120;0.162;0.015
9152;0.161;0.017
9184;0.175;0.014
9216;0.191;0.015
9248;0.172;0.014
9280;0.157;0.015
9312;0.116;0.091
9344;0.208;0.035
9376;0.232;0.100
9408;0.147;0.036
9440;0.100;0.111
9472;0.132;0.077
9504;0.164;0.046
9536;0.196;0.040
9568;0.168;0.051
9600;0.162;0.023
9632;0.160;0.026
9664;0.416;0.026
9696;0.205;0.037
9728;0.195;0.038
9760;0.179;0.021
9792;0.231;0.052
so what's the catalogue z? 1.590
